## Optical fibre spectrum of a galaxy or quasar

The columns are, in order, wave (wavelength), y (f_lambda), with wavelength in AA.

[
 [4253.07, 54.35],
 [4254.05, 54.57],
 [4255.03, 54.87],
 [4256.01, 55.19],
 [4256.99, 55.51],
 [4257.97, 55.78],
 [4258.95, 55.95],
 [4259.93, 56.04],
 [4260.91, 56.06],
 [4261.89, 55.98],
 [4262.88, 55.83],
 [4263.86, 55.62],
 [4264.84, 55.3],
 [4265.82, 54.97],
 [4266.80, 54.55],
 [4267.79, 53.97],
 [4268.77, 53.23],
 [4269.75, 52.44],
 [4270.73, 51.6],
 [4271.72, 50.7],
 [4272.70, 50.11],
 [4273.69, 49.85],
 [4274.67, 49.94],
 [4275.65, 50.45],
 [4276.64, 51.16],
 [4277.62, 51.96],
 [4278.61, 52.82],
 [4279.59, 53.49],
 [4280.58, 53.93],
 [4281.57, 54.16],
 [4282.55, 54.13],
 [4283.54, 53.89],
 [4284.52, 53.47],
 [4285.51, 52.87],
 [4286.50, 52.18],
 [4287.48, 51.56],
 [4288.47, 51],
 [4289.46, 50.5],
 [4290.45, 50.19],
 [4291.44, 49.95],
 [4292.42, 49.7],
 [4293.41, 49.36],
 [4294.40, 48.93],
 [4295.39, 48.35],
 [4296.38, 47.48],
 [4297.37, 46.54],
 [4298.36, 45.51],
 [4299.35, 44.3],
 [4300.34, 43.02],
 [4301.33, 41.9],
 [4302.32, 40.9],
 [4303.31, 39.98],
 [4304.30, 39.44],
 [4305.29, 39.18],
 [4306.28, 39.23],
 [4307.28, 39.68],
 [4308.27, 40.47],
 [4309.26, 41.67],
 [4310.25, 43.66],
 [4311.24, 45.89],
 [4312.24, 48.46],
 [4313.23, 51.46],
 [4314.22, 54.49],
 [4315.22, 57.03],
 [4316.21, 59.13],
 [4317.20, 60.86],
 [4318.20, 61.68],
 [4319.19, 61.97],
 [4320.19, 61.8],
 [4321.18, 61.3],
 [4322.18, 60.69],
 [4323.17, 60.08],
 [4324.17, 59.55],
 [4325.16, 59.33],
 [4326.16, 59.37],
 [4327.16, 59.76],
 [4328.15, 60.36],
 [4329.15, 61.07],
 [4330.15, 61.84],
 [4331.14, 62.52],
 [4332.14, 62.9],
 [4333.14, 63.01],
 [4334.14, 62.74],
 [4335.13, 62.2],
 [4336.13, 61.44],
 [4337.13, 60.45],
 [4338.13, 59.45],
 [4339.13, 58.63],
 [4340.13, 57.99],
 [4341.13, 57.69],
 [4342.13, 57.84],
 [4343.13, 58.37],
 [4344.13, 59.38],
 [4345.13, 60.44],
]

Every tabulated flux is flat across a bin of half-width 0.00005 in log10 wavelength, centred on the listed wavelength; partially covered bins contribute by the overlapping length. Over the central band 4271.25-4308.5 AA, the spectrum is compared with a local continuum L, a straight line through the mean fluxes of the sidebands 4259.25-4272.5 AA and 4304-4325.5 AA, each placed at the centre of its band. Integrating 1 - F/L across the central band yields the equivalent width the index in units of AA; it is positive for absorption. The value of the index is 3.5 AA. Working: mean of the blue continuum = 54.3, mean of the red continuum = 52.2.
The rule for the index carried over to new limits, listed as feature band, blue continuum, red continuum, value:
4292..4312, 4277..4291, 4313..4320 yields 4.29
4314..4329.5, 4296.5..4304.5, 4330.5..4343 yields -1.97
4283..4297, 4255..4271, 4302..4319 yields 0.04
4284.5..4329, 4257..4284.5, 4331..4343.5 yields 5.02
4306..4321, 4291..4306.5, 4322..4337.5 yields 0.35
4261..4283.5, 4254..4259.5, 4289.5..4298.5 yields -0.21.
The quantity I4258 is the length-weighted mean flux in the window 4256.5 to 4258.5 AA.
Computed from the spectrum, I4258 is 55.7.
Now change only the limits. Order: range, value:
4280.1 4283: 54.1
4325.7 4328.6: 59.9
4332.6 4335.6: 62.7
